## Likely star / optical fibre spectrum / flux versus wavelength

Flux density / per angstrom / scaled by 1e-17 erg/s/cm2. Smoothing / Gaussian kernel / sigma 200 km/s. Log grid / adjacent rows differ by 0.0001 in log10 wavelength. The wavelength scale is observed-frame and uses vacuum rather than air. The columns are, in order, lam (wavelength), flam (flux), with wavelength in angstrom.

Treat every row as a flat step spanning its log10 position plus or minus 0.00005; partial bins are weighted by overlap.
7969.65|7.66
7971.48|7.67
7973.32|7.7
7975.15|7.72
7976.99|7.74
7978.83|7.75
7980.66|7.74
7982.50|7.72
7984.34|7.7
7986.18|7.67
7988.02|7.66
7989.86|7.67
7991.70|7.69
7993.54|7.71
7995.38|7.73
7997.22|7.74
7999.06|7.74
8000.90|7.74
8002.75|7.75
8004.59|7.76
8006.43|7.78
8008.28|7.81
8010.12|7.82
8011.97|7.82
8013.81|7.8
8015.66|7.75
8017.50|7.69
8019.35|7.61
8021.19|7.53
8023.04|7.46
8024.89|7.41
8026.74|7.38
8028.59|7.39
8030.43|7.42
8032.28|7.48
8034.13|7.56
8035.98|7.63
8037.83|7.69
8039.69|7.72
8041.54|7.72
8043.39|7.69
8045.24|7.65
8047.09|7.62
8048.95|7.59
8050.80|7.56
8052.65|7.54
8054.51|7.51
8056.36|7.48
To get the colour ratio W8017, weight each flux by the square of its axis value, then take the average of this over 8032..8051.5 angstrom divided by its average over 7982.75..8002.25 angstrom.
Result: 1.0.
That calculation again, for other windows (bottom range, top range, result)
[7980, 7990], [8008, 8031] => 1.00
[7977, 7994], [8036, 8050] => 1.01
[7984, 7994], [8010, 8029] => 1.00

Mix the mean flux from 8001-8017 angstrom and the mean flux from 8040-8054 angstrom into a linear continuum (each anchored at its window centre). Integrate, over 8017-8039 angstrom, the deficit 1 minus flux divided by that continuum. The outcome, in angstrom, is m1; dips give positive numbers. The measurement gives 0.5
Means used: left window 7.78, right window 7.63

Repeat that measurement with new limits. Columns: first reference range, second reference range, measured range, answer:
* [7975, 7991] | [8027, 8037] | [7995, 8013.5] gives -0.4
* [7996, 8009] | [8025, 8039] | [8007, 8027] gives -0.1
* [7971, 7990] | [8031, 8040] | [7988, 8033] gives -0.1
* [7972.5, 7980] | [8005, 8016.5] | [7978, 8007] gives 0.2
